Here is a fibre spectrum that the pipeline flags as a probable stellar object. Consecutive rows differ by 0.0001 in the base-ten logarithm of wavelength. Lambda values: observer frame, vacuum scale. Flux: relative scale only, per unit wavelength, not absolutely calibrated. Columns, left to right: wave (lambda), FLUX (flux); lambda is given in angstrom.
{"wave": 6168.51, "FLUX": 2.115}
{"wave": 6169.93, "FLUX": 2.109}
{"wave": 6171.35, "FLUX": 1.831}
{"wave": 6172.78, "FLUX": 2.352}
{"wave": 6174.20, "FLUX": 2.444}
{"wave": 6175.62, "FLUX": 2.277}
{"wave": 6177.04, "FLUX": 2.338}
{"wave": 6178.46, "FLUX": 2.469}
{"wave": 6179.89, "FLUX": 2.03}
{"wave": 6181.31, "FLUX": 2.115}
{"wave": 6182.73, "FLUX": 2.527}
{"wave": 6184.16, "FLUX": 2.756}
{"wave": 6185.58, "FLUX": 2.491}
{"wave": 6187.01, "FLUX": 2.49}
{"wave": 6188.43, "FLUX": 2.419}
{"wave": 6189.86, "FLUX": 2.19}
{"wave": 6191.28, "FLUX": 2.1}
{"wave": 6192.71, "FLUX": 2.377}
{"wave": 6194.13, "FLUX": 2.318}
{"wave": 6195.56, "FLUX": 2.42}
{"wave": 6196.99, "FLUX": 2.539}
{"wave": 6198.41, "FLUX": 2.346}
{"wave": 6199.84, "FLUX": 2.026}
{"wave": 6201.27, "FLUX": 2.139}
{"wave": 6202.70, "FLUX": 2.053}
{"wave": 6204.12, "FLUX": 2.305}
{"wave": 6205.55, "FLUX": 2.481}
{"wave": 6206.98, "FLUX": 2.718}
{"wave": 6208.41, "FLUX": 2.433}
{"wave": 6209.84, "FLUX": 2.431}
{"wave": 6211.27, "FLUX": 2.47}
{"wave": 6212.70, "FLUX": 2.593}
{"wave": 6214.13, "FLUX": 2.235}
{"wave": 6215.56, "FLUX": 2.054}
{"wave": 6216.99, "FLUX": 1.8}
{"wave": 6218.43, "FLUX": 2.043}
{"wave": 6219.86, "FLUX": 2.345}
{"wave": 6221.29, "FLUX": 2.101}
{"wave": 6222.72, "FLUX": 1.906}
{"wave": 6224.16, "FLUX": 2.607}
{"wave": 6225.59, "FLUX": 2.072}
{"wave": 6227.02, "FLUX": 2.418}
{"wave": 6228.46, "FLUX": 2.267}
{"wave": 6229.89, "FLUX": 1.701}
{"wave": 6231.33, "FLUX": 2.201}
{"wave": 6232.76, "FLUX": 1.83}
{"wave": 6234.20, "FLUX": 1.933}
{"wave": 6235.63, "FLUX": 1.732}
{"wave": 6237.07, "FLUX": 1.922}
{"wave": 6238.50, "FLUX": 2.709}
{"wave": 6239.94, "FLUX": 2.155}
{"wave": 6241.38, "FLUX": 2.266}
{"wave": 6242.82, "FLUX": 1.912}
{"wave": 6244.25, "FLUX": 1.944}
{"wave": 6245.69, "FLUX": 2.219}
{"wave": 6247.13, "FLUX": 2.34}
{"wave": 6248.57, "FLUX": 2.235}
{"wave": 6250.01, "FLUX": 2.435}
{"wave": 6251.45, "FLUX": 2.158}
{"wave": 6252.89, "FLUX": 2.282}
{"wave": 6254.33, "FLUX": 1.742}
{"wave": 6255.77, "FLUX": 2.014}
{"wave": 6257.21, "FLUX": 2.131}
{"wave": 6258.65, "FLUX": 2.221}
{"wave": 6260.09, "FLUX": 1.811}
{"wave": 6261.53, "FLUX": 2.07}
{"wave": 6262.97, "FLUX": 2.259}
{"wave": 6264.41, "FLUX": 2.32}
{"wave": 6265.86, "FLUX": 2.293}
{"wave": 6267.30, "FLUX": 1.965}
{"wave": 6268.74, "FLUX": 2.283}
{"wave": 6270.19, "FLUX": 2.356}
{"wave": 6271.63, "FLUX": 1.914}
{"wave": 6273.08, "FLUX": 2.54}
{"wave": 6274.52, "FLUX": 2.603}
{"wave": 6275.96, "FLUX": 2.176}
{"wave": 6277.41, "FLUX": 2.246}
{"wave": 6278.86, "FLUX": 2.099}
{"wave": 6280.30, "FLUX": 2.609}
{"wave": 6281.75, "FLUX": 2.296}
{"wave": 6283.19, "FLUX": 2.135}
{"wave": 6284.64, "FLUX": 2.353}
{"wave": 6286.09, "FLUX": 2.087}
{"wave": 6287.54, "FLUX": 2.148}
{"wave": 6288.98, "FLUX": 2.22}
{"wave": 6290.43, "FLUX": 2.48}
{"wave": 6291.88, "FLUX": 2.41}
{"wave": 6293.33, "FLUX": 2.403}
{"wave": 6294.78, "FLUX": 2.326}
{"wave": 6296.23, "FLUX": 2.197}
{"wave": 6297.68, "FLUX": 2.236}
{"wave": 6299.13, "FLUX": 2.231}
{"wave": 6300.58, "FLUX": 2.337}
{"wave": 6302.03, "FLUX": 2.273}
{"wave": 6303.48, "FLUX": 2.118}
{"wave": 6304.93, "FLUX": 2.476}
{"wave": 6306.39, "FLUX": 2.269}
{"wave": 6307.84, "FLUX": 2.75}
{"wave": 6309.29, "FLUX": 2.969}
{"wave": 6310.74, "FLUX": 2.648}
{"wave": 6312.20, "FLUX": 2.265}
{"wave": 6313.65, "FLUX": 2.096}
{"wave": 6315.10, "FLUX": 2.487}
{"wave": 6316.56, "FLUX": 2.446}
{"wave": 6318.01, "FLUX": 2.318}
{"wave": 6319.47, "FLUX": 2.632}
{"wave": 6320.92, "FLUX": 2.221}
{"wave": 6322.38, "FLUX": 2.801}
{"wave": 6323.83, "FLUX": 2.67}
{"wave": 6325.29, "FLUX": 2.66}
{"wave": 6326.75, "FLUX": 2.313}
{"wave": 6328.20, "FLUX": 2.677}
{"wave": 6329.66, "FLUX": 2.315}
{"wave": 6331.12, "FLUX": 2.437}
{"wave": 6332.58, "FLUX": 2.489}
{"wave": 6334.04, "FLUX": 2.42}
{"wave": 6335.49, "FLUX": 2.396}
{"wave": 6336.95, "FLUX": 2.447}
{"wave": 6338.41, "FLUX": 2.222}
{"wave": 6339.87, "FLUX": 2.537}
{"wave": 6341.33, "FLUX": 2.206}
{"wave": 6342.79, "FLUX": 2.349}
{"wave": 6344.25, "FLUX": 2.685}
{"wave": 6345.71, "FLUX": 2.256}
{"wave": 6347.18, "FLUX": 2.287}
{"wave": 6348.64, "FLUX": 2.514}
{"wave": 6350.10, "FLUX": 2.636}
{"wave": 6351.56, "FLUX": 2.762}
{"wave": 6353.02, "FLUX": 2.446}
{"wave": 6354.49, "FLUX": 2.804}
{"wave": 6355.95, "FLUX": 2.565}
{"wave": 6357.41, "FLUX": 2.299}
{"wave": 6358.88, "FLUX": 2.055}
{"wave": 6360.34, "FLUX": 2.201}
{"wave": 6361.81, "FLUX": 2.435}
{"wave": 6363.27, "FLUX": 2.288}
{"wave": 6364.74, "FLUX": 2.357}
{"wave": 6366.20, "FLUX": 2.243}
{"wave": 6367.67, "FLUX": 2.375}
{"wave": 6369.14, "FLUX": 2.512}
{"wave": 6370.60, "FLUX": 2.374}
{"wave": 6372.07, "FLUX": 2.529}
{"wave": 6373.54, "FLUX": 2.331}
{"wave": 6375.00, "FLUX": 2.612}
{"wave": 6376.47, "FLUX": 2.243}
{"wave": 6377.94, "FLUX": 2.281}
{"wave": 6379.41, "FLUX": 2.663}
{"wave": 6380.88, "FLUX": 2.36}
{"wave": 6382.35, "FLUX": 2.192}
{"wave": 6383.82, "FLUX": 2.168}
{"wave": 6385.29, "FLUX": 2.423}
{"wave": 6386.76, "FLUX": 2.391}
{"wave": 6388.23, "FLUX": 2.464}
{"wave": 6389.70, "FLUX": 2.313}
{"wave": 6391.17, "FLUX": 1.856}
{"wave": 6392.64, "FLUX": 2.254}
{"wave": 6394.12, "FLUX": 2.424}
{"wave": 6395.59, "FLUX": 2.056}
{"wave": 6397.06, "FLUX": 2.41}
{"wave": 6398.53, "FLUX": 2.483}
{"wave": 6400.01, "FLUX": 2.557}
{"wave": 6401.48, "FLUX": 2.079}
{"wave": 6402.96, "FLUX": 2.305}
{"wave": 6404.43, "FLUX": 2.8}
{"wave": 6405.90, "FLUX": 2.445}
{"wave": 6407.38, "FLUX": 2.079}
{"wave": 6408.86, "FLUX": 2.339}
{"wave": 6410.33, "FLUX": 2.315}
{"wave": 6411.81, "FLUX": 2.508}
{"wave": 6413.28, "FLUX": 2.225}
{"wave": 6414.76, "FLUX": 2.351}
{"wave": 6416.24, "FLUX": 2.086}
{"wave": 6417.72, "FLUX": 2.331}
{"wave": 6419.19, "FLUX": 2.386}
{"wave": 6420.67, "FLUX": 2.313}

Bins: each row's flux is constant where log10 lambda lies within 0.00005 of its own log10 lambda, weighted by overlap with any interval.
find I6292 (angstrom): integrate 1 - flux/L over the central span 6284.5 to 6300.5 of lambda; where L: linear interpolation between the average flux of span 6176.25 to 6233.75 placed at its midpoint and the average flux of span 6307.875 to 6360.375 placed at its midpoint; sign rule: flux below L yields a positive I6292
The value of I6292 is 0.8 angstrom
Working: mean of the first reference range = 2.28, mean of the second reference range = 2.47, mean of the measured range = 2.28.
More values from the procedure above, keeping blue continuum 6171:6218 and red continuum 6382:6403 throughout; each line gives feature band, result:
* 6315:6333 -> -1.52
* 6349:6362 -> -0.97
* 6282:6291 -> 0.28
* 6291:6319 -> -0.96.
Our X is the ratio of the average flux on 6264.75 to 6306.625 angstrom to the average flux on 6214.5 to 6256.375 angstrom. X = 1.08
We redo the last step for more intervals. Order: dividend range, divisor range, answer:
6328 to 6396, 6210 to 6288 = 1.09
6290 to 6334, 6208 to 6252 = 1.12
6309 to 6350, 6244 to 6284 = 1.11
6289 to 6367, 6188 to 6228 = 1.06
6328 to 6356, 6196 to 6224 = 1.09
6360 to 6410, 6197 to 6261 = 1.08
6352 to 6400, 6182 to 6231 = 1.03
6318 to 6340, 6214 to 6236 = 1.19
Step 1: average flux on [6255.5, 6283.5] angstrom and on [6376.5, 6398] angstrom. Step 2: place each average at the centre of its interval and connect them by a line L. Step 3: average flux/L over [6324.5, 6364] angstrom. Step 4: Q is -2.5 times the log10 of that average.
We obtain -0.07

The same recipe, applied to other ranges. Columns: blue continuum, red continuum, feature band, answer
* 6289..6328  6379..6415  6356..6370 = 0.02 mag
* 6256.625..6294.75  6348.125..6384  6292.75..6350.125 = -0.04 mag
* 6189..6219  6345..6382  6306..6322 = -0.04 mag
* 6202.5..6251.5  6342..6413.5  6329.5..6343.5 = -0.02 mag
